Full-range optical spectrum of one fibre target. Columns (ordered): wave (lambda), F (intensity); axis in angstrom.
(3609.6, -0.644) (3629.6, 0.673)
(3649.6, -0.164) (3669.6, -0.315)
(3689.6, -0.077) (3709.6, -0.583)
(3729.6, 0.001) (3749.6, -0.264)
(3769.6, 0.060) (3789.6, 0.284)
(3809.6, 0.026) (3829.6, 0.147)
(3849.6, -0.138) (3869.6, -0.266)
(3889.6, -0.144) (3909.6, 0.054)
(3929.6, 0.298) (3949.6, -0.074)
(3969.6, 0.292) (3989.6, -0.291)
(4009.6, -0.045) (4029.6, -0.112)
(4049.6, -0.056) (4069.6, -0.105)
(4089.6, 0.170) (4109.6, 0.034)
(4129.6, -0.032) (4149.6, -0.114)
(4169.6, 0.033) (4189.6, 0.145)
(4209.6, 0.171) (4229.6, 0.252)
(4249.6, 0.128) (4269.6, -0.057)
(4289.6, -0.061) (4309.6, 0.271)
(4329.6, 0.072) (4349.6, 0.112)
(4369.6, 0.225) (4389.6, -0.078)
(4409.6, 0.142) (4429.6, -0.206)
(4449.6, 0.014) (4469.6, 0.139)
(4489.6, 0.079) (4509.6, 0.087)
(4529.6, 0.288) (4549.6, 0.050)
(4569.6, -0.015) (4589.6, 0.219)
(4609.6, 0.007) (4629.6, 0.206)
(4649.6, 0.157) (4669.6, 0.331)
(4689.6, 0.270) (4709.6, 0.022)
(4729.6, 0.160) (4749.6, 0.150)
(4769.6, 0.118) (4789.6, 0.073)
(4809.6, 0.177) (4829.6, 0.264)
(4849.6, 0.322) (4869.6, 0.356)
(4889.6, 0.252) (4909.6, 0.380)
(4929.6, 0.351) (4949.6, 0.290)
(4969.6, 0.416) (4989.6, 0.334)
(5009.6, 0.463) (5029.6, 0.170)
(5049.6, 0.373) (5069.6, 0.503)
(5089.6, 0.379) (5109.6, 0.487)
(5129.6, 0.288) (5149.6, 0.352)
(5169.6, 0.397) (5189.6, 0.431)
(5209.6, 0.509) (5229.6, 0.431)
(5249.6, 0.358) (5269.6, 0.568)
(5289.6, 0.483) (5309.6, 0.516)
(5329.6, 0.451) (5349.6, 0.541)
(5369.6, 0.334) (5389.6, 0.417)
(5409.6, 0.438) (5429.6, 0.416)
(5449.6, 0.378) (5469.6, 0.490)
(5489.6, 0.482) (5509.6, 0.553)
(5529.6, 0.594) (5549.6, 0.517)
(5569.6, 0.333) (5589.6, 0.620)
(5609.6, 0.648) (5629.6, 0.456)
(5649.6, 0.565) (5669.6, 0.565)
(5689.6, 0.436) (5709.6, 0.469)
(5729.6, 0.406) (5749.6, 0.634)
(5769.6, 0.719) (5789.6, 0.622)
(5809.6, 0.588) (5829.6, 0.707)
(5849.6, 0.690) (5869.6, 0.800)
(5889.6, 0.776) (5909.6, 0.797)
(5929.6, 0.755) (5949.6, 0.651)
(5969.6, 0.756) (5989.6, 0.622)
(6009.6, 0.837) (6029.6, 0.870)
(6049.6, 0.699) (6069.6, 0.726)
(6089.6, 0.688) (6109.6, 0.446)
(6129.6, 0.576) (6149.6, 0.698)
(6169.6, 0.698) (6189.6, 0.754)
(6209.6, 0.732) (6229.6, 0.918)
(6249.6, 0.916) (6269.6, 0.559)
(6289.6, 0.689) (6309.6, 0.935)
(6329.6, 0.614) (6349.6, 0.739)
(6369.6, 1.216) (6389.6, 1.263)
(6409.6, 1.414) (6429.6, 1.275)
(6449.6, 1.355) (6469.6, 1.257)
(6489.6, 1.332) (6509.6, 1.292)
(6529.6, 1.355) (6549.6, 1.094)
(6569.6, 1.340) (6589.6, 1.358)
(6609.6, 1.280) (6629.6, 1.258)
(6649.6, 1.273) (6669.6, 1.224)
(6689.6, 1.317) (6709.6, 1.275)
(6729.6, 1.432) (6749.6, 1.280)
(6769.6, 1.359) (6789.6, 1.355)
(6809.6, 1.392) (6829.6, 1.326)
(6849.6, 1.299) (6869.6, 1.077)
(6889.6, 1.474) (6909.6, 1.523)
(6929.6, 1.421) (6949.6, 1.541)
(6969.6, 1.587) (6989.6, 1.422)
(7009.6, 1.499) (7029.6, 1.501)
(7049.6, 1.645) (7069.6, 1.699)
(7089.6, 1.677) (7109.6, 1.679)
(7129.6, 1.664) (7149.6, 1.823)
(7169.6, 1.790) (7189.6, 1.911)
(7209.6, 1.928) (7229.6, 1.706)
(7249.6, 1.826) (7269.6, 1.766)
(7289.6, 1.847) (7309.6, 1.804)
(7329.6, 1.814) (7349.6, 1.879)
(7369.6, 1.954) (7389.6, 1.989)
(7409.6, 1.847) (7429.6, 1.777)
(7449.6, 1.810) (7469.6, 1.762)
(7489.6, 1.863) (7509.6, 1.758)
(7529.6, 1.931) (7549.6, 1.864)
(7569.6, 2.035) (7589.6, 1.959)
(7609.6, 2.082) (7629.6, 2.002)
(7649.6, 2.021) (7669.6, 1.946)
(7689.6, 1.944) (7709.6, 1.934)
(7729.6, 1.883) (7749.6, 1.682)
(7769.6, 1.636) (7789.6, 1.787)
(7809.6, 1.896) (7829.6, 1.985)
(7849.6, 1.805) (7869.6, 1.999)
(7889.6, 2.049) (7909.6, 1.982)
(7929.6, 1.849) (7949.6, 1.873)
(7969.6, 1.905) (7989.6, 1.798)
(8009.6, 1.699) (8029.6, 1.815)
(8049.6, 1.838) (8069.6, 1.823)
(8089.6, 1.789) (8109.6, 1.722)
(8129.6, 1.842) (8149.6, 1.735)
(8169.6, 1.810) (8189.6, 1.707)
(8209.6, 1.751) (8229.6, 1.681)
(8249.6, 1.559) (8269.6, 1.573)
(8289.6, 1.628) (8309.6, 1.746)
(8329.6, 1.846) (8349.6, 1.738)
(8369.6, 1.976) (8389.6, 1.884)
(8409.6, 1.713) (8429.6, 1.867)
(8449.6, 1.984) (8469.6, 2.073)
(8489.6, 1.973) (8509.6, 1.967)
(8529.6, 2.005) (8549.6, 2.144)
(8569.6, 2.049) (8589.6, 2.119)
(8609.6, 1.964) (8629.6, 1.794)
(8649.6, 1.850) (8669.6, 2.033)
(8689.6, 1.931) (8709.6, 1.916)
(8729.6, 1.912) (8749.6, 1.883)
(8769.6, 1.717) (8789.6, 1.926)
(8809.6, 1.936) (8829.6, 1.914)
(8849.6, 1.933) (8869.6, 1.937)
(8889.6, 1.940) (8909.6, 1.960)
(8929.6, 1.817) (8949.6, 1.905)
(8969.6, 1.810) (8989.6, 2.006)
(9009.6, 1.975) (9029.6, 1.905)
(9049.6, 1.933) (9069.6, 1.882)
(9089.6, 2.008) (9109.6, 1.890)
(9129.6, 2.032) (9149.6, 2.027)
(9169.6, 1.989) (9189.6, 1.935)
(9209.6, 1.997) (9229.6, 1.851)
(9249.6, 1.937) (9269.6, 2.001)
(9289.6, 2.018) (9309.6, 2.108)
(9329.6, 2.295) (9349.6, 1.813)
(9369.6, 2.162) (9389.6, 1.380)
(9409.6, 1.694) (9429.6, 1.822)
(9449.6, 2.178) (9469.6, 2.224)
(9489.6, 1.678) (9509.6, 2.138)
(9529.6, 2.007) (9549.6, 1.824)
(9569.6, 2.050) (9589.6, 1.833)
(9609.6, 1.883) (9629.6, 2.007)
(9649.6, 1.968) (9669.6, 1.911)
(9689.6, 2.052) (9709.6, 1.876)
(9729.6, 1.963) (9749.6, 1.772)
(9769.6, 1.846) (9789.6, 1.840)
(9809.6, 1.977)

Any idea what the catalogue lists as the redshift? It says 0.596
